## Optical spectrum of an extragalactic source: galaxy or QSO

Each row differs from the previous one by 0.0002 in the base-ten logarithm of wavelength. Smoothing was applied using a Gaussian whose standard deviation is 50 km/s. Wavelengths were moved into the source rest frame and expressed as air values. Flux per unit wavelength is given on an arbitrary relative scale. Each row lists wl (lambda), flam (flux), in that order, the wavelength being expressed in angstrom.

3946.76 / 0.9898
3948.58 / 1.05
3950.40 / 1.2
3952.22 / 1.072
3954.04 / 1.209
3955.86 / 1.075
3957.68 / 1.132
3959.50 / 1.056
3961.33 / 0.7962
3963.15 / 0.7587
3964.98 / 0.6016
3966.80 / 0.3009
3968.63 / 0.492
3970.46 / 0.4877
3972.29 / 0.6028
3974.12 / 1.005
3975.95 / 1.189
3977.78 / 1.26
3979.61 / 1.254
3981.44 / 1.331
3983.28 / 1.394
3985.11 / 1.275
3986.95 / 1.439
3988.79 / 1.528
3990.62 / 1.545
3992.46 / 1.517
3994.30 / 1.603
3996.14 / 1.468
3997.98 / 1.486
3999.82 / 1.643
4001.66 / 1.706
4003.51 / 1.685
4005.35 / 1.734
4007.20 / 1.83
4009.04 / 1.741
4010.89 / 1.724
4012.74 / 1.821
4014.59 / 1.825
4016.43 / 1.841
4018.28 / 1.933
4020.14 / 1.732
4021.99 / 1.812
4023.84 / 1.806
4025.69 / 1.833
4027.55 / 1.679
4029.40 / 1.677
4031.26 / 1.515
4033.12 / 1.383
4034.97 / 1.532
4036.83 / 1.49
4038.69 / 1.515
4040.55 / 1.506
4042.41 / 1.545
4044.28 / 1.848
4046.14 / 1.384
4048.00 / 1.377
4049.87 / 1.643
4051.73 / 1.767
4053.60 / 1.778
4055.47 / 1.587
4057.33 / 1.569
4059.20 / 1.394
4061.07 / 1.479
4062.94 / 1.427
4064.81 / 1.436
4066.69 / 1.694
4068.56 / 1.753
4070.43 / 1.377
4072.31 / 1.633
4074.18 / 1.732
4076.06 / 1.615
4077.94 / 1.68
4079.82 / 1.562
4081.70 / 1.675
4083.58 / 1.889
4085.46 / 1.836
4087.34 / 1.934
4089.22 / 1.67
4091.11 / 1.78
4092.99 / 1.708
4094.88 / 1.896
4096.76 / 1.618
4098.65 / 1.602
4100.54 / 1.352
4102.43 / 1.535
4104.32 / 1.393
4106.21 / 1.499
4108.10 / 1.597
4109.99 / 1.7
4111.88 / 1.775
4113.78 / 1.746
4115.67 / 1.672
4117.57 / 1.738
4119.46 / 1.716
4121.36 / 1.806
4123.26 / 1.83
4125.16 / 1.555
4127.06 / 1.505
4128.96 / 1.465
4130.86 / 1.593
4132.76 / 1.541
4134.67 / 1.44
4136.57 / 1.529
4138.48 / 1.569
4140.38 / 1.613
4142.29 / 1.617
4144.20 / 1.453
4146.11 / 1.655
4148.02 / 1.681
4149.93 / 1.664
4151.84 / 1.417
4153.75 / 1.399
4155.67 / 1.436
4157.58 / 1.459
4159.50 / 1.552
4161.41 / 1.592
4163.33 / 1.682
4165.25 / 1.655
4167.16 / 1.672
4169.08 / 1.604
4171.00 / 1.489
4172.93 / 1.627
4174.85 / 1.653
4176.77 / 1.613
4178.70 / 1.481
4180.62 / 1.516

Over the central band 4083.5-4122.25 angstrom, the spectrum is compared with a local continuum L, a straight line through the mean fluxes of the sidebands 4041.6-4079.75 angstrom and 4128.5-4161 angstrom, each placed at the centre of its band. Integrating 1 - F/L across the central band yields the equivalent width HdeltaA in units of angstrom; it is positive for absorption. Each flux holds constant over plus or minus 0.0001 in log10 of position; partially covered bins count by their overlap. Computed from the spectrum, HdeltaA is -3.06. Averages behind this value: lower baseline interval 1.59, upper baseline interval 1.54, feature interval 1.68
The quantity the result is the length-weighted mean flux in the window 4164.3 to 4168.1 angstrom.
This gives 1.67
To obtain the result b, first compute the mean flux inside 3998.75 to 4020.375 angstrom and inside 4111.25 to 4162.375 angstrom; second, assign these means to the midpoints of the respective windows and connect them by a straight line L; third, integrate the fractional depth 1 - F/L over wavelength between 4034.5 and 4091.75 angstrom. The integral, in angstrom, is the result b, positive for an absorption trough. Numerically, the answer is 2.5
